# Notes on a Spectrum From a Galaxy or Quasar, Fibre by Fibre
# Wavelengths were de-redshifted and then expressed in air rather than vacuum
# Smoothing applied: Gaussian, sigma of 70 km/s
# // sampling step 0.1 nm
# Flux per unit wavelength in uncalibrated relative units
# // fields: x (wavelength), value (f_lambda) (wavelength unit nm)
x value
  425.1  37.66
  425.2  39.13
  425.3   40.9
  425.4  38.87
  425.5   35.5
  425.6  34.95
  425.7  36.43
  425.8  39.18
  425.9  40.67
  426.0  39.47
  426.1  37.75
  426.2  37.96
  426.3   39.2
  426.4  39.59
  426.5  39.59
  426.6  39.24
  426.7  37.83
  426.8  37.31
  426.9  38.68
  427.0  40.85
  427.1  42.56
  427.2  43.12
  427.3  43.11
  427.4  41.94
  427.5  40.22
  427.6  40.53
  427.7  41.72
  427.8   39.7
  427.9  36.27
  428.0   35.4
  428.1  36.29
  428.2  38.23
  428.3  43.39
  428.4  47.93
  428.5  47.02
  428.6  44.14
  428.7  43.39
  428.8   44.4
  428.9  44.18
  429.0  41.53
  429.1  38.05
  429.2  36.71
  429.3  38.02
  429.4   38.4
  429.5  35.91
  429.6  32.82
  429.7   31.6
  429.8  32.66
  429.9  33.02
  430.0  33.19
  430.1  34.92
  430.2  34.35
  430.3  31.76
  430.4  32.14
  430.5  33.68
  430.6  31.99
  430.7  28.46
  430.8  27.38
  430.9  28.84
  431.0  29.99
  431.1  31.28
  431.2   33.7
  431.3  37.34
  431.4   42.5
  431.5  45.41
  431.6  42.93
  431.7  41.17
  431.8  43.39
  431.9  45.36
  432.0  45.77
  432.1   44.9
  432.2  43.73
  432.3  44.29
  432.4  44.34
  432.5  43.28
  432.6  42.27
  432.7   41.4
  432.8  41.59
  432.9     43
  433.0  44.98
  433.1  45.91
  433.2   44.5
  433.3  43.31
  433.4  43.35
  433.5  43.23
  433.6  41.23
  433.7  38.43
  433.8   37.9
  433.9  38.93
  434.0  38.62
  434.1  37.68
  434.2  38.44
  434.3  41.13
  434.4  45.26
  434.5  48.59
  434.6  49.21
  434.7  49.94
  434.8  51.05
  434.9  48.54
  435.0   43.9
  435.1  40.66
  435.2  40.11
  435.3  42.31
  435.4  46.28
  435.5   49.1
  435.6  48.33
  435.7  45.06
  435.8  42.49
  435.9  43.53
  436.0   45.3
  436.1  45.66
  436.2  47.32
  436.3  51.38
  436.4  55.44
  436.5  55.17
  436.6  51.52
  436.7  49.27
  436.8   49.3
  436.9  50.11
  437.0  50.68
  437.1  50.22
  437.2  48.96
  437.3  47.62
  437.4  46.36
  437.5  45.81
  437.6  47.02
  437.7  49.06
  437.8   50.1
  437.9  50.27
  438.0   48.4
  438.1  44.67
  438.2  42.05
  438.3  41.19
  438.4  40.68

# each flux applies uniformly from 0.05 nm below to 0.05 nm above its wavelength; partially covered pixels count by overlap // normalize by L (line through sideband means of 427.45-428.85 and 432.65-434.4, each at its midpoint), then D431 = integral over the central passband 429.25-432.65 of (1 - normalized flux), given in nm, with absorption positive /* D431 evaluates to 0.36 nm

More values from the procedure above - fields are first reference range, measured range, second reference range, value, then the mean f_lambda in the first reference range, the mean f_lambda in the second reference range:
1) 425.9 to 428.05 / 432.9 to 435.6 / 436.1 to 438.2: 0.164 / 39.6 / 49.2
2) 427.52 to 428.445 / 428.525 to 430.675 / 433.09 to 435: 0.224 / 39.9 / 43.4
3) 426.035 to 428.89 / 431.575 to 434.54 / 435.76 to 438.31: 0.159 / 40.7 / 48.2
